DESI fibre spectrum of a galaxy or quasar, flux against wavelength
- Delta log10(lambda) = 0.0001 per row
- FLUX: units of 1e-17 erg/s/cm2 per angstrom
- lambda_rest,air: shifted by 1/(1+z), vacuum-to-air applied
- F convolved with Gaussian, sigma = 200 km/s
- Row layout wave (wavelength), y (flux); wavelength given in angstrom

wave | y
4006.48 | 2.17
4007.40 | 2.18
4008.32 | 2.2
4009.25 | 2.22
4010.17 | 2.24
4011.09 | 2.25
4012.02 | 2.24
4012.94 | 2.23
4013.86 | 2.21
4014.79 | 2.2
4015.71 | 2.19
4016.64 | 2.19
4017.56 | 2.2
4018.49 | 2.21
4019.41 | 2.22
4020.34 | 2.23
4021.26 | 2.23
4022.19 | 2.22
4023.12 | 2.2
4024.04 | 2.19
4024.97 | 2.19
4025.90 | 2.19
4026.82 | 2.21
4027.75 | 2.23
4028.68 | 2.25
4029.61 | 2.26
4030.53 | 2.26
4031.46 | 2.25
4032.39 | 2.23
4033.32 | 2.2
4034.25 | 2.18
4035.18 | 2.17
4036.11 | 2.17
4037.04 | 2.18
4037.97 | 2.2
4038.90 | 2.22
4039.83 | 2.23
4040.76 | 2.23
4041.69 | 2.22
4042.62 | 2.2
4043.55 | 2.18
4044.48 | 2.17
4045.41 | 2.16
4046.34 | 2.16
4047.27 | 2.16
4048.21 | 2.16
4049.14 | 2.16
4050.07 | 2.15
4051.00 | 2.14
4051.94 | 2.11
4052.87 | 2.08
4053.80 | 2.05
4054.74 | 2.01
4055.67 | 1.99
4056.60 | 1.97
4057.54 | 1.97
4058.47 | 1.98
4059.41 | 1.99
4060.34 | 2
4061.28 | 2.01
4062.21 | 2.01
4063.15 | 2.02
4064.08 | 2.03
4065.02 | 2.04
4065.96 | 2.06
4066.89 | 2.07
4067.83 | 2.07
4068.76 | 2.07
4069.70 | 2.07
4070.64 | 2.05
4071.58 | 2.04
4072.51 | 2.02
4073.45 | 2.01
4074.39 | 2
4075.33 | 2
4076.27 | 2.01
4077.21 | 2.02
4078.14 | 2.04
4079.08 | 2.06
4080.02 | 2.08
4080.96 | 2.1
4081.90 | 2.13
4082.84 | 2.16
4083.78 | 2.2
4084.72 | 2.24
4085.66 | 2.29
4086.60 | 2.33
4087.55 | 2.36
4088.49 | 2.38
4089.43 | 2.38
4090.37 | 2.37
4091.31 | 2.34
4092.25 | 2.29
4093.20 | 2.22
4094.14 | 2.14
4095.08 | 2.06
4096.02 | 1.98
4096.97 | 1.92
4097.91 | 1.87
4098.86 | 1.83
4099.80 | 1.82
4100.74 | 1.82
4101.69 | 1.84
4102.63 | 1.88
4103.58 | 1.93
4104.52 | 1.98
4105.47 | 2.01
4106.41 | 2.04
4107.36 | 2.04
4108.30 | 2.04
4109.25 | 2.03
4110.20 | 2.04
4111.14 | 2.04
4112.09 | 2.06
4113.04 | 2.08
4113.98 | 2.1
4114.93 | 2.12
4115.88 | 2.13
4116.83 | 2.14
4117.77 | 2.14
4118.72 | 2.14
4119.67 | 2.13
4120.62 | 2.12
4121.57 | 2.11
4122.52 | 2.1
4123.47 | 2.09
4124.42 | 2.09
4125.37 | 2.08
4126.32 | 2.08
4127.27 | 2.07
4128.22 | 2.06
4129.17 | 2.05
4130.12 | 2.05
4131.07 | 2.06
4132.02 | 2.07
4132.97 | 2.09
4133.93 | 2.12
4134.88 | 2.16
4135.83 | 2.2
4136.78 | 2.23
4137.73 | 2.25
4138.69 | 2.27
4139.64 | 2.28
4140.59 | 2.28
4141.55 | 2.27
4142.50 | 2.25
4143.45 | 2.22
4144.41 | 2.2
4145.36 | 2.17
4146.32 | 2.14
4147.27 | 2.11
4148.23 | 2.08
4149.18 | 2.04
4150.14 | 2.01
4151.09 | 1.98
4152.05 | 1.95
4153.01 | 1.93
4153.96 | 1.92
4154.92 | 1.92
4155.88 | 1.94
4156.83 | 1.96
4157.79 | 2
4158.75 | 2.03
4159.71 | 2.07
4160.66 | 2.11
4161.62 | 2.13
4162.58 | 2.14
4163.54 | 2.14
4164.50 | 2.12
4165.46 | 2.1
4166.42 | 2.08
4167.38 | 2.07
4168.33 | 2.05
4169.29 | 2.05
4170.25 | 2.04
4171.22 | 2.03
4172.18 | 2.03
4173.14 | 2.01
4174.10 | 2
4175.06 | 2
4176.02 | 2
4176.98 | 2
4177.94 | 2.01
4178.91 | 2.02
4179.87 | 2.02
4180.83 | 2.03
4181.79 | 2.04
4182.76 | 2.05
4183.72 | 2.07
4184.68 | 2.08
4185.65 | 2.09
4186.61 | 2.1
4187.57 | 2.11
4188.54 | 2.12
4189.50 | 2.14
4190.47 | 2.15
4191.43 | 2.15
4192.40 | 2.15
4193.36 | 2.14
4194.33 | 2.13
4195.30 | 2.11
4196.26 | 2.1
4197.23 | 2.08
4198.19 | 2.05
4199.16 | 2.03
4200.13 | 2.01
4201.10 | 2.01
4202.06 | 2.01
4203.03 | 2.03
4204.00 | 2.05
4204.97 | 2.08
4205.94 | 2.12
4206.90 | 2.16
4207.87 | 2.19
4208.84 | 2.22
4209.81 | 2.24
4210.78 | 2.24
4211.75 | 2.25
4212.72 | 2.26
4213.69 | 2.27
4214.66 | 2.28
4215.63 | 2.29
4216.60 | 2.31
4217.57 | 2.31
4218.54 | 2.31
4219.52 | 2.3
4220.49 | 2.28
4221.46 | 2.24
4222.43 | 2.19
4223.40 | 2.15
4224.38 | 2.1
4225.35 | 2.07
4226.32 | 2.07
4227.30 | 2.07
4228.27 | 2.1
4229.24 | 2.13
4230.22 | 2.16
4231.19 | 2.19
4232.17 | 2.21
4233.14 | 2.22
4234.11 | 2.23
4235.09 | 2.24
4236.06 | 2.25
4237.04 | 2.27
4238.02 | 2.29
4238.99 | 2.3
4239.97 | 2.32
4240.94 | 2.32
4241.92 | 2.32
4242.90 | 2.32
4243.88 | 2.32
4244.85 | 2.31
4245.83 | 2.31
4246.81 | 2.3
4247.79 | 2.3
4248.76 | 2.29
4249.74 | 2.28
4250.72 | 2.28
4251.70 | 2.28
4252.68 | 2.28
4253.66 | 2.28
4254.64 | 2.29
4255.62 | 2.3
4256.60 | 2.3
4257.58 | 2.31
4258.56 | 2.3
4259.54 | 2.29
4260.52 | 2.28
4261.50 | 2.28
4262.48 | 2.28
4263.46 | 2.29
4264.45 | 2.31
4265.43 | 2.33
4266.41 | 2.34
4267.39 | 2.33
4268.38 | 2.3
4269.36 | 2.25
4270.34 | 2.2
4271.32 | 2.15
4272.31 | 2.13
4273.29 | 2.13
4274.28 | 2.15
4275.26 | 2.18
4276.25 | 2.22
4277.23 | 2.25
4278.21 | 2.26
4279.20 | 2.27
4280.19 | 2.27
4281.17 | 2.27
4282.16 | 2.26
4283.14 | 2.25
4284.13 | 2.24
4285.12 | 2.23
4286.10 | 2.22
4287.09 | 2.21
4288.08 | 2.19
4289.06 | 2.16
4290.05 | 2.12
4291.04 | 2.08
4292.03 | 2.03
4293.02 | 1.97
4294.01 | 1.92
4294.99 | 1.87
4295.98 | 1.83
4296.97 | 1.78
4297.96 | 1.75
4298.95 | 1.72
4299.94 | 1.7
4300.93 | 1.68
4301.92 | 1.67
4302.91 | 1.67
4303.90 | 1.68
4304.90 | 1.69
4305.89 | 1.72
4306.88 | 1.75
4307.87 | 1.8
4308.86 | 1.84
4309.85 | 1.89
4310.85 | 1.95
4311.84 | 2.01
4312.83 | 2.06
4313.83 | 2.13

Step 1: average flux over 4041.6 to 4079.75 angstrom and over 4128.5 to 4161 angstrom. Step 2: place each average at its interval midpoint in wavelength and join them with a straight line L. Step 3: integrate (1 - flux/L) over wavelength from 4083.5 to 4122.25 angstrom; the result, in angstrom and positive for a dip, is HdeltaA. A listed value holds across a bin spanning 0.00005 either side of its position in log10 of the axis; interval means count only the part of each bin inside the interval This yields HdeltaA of -0.3 angstrom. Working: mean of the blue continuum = 2.06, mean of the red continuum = 2.1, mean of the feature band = 2.1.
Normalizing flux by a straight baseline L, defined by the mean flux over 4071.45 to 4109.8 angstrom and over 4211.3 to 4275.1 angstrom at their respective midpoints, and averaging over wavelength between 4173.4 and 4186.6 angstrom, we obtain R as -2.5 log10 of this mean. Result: 0.08 mag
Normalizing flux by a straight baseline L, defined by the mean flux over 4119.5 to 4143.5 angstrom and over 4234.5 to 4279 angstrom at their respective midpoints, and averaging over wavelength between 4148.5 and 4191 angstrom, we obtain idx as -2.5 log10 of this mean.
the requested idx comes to 0.07 mag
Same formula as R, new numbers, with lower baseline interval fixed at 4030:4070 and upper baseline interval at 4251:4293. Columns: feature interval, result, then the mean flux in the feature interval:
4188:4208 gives 0.05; 2.09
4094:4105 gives 0.12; 1.92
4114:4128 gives 0.02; 2.11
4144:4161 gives 0.07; 2.03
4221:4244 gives 0.00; 2.21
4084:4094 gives -0.08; 2.31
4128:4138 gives 0.02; 2.12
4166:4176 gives 0.08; 2.03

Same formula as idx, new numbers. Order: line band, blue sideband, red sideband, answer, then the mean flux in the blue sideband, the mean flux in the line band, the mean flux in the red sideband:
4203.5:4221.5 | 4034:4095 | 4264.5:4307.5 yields -0.076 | 2.13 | 2.23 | 2.06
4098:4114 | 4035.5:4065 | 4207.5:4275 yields 0.094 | 2.11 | 1.97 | 2.25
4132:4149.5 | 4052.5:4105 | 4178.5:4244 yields -0.037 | 2.07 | 2.18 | 2.17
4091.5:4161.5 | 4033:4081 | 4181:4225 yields 0.024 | 2.09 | 2.07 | 2.15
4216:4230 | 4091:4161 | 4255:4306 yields -0.046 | 2.07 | 2.19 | 2.11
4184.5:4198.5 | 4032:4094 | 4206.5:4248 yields 0.049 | 2.13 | 2.12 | 2.24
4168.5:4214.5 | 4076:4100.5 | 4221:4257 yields 0.059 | 2.14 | 2.09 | 2.24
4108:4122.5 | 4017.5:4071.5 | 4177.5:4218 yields 0.019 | 2.14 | 2.09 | 2.13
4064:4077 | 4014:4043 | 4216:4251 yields 0.092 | 2.21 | 2.04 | 2.24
